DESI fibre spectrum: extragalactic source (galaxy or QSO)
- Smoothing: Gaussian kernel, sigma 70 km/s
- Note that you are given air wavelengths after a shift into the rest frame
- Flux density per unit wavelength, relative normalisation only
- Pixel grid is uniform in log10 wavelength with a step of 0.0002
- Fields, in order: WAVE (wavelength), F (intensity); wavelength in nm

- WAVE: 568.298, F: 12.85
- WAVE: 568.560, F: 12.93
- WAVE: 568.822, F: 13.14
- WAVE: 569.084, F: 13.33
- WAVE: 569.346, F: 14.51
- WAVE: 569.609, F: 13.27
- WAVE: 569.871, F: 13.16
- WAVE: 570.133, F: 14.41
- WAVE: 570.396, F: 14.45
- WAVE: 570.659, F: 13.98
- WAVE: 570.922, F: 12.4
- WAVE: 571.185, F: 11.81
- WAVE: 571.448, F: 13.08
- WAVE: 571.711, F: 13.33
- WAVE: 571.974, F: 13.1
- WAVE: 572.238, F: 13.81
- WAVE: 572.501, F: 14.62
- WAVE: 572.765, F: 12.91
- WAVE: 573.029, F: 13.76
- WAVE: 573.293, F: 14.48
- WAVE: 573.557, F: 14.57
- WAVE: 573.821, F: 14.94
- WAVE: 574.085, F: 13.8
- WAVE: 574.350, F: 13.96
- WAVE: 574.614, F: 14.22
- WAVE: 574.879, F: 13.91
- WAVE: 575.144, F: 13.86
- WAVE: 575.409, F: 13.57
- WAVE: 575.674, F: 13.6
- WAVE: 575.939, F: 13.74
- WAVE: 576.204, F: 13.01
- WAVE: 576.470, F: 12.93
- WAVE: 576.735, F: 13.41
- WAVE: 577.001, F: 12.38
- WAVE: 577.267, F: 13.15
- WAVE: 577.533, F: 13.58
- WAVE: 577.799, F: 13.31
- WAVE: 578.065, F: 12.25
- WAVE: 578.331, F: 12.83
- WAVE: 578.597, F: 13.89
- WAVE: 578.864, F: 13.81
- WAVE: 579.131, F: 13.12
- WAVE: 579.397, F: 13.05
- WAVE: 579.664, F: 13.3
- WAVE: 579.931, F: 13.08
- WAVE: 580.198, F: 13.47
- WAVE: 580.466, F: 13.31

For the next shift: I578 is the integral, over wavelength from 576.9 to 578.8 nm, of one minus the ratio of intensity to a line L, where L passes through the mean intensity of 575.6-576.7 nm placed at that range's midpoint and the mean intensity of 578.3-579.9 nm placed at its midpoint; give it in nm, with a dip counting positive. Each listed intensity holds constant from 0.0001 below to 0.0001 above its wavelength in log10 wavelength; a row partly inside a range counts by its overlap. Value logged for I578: 0.03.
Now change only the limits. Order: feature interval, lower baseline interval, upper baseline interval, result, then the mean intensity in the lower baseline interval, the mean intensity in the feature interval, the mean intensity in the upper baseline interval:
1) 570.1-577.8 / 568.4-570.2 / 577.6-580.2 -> -0.14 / 13.5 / 13.6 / 13.2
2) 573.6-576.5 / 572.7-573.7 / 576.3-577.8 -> -0.05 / 14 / 13.8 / 13.1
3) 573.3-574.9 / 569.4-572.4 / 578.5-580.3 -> -0.11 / 13.4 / 14.3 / 13.4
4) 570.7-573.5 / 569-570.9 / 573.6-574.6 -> 0.13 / 13.8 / 13.4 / 14.3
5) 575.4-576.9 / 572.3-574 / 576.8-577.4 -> -0.02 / 14.2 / 13.3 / 12.8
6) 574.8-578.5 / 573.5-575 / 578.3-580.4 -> 0.15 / 14.2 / 13.2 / 13.3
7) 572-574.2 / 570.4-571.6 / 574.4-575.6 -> -0.10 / 13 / 14.1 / 13.9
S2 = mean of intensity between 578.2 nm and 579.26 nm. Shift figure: 13.4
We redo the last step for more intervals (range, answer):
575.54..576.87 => 13.3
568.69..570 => 13.5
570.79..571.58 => 12.4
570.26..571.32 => 13.2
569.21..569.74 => 13.9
